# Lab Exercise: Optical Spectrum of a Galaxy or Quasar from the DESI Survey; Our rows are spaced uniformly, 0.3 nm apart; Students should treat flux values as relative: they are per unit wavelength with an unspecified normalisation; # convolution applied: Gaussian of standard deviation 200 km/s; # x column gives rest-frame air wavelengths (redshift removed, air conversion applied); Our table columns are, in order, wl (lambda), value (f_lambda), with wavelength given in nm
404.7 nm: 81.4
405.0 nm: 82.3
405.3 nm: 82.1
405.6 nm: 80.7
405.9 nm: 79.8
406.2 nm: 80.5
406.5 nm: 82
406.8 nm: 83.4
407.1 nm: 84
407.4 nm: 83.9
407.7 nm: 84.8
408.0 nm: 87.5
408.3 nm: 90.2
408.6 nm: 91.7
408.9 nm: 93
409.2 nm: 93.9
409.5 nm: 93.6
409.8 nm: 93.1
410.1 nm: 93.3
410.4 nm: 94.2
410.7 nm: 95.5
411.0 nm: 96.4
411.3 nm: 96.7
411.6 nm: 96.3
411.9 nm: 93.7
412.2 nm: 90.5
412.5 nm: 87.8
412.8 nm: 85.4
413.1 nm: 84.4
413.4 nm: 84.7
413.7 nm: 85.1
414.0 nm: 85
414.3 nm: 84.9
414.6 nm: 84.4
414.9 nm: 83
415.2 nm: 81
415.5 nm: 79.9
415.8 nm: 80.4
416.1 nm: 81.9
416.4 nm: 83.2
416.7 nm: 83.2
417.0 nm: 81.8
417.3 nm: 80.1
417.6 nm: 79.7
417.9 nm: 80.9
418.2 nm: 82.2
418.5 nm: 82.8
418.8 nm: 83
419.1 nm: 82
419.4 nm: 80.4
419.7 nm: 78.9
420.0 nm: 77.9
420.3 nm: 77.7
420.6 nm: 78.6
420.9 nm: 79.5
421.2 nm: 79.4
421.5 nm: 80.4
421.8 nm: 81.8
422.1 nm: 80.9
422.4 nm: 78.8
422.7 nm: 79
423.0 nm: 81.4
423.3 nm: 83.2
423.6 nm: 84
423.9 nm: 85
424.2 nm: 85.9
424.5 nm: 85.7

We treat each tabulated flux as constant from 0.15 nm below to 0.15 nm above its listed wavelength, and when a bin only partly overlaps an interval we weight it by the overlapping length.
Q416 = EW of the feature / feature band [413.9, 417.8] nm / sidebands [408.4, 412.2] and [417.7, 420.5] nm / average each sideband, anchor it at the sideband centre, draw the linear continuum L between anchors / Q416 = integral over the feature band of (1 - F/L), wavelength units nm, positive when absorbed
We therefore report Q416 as 0.16 nm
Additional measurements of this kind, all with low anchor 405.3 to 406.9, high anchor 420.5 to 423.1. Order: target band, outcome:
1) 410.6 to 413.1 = -0.35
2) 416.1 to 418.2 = -0.03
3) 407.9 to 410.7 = -0.40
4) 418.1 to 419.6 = -0.03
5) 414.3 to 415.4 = -0.03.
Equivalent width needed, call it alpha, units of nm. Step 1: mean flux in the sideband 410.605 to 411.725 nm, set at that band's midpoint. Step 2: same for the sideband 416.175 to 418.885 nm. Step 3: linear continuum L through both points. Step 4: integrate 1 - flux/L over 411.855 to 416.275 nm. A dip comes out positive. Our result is 0.252 nm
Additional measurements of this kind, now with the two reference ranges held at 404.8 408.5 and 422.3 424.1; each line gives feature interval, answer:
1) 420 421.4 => 0.060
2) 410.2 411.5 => -0.195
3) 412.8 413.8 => -0.023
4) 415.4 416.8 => 0.016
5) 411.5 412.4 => -0.108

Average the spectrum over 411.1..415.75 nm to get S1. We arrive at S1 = 86.8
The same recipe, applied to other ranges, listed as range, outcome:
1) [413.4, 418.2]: 82.4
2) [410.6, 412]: 95.8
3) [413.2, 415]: 84.6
